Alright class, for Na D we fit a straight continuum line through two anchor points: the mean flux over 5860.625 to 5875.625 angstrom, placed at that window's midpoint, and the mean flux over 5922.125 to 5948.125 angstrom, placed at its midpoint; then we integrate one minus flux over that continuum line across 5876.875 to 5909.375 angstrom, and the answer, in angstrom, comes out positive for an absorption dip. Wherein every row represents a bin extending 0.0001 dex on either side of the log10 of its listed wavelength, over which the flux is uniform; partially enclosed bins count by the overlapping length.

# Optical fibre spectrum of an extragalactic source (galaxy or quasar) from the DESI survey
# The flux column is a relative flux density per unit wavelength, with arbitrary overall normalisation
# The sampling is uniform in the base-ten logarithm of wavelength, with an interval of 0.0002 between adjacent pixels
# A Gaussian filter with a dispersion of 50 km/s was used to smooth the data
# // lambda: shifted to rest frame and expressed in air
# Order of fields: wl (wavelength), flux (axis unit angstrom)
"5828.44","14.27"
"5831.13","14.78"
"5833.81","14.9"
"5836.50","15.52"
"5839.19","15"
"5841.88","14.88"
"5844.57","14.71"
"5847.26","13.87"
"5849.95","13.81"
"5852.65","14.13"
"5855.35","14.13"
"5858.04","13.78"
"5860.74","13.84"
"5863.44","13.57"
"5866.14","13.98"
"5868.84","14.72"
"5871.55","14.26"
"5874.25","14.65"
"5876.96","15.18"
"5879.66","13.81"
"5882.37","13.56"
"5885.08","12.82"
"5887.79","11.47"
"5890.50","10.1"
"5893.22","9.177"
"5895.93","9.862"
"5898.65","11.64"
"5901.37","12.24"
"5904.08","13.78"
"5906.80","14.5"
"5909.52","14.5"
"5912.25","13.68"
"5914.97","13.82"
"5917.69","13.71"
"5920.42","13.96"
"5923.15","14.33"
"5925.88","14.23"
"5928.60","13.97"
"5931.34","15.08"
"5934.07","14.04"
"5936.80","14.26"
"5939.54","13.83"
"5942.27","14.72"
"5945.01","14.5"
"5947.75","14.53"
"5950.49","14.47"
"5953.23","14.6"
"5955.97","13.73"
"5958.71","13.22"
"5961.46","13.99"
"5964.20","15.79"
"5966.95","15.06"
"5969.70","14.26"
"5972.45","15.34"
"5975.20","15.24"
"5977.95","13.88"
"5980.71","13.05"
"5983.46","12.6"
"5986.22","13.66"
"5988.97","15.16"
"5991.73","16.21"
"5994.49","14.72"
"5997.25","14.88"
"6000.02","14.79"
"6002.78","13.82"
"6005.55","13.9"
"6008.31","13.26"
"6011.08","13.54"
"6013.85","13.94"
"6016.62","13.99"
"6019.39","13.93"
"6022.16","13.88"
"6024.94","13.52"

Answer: 4.4 angstrom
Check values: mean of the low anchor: 14.2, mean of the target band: 12.3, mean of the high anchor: 14.3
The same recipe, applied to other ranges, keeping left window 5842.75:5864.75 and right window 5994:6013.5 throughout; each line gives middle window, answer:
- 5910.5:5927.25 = 0.1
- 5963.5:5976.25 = -0.9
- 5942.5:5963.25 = -0.2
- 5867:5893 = 1.5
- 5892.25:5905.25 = 2.5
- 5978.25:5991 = 0.3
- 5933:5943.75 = -0.1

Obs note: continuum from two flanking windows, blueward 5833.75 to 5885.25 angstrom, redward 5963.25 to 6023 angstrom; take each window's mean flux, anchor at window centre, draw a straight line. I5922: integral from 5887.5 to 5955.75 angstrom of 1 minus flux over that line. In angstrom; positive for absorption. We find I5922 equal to 4.1 angstrom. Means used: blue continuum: 14.3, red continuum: 14.3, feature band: 13.4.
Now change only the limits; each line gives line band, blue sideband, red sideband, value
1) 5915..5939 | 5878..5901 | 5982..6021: -3.2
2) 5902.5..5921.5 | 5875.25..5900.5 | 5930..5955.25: -1.3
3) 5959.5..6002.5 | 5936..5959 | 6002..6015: -1.9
